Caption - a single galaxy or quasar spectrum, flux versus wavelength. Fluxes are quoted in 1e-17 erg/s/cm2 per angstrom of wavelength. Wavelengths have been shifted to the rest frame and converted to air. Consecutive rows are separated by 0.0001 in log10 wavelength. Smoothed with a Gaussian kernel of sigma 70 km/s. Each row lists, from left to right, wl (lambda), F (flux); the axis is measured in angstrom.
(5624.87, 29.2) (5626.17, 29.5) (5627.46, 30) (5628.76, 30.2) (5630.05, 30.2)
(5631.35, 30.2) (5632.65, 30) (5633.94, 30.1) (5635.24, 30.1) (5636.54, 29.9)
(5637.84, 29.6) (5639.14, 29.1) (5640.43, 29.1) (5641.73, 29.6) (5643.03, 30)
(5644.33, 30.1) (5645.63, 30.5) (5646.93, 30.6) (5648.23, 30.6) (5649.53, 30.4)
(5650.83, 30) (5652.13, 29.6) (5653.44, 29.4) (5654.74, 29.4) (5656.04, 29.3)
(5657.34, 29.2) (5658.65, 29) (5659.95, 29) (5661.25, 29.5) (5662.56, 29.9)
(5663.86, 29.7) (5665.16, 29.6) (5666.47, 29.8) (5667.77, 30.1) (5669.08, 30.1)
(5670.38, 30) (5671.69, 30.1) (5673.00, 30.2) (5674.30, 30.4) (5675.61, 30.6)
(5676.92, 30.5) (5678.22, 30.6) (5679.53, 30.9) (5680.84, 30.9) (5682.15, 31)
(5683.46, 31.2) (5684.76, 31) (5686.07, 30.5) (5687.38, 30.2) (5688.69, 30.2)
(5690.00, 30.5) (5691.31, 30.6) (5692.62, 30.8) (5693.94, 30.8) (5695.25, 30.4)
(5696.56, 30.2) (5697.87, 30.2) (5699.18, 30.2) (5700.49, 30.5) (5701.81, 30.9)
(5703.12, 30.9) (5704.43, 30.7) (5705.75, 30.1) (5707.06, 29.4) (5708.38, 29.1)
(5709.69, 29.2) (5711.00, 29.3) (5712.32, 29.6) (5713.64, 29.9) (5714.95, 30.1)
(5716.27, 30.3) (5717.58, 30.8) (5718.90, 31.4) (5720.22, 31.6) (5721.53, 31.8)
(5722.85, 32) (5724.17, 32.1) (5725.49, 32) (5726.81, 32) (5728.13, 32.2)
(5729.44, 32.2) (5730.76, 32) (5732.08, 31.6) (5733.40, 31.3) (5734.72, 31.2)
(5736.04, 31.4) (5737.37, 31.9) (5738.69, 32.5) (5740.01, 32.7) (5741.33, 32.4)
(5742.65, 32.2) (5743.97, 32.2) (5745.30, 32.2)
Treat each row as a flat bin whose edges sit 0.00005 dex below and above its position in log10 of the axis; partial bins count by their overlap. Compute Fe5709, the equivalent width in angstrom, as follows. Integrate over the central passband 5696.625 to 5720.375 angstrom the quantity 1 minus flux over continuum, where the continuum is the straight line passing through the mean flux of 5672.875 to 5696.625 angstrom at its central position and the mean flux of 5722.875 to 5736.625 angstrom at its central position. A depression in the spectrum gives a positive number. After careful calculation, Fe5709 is 0.8 angstrom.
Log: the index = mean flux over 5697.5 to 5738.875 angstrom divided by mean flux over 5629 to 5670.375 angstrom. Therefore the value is 1.04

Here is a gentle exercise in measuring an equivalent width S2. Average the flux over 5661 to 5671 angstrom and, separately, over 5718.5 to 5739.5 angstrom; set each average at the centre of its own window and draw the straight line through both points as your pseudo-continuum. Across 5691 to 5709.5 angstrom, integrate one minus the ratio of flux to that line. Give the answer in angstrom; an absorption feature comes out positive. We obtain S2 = 0.4 angstrom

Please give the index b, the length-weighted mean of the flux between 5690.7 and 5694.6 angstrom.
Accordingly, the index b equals 30.7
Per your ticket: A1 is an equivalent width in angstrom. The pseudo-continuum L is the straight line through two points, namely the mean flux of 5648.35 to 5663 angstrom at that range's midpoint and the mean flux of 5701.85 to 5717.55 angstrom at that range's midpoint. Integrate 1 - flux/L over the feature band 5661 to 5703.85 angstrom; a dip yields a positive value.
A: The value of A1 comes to -0.9 angstrom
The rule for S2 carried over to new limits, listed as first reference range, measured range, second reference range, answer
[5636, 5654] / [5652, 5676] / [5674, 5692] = 0.4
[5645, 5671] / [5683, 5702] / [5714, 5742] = 0.1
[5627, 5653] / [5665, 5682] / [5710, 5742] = 0.1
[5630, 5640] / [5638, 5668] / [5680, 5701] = 0.4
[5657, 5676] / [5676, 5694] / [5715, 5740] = -0.2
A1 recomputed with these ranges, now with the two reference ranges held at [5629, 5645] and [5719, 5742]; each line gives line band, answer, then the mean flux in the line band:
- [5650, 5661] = 0.3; 29.4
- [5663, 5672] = 0.2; 29.9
